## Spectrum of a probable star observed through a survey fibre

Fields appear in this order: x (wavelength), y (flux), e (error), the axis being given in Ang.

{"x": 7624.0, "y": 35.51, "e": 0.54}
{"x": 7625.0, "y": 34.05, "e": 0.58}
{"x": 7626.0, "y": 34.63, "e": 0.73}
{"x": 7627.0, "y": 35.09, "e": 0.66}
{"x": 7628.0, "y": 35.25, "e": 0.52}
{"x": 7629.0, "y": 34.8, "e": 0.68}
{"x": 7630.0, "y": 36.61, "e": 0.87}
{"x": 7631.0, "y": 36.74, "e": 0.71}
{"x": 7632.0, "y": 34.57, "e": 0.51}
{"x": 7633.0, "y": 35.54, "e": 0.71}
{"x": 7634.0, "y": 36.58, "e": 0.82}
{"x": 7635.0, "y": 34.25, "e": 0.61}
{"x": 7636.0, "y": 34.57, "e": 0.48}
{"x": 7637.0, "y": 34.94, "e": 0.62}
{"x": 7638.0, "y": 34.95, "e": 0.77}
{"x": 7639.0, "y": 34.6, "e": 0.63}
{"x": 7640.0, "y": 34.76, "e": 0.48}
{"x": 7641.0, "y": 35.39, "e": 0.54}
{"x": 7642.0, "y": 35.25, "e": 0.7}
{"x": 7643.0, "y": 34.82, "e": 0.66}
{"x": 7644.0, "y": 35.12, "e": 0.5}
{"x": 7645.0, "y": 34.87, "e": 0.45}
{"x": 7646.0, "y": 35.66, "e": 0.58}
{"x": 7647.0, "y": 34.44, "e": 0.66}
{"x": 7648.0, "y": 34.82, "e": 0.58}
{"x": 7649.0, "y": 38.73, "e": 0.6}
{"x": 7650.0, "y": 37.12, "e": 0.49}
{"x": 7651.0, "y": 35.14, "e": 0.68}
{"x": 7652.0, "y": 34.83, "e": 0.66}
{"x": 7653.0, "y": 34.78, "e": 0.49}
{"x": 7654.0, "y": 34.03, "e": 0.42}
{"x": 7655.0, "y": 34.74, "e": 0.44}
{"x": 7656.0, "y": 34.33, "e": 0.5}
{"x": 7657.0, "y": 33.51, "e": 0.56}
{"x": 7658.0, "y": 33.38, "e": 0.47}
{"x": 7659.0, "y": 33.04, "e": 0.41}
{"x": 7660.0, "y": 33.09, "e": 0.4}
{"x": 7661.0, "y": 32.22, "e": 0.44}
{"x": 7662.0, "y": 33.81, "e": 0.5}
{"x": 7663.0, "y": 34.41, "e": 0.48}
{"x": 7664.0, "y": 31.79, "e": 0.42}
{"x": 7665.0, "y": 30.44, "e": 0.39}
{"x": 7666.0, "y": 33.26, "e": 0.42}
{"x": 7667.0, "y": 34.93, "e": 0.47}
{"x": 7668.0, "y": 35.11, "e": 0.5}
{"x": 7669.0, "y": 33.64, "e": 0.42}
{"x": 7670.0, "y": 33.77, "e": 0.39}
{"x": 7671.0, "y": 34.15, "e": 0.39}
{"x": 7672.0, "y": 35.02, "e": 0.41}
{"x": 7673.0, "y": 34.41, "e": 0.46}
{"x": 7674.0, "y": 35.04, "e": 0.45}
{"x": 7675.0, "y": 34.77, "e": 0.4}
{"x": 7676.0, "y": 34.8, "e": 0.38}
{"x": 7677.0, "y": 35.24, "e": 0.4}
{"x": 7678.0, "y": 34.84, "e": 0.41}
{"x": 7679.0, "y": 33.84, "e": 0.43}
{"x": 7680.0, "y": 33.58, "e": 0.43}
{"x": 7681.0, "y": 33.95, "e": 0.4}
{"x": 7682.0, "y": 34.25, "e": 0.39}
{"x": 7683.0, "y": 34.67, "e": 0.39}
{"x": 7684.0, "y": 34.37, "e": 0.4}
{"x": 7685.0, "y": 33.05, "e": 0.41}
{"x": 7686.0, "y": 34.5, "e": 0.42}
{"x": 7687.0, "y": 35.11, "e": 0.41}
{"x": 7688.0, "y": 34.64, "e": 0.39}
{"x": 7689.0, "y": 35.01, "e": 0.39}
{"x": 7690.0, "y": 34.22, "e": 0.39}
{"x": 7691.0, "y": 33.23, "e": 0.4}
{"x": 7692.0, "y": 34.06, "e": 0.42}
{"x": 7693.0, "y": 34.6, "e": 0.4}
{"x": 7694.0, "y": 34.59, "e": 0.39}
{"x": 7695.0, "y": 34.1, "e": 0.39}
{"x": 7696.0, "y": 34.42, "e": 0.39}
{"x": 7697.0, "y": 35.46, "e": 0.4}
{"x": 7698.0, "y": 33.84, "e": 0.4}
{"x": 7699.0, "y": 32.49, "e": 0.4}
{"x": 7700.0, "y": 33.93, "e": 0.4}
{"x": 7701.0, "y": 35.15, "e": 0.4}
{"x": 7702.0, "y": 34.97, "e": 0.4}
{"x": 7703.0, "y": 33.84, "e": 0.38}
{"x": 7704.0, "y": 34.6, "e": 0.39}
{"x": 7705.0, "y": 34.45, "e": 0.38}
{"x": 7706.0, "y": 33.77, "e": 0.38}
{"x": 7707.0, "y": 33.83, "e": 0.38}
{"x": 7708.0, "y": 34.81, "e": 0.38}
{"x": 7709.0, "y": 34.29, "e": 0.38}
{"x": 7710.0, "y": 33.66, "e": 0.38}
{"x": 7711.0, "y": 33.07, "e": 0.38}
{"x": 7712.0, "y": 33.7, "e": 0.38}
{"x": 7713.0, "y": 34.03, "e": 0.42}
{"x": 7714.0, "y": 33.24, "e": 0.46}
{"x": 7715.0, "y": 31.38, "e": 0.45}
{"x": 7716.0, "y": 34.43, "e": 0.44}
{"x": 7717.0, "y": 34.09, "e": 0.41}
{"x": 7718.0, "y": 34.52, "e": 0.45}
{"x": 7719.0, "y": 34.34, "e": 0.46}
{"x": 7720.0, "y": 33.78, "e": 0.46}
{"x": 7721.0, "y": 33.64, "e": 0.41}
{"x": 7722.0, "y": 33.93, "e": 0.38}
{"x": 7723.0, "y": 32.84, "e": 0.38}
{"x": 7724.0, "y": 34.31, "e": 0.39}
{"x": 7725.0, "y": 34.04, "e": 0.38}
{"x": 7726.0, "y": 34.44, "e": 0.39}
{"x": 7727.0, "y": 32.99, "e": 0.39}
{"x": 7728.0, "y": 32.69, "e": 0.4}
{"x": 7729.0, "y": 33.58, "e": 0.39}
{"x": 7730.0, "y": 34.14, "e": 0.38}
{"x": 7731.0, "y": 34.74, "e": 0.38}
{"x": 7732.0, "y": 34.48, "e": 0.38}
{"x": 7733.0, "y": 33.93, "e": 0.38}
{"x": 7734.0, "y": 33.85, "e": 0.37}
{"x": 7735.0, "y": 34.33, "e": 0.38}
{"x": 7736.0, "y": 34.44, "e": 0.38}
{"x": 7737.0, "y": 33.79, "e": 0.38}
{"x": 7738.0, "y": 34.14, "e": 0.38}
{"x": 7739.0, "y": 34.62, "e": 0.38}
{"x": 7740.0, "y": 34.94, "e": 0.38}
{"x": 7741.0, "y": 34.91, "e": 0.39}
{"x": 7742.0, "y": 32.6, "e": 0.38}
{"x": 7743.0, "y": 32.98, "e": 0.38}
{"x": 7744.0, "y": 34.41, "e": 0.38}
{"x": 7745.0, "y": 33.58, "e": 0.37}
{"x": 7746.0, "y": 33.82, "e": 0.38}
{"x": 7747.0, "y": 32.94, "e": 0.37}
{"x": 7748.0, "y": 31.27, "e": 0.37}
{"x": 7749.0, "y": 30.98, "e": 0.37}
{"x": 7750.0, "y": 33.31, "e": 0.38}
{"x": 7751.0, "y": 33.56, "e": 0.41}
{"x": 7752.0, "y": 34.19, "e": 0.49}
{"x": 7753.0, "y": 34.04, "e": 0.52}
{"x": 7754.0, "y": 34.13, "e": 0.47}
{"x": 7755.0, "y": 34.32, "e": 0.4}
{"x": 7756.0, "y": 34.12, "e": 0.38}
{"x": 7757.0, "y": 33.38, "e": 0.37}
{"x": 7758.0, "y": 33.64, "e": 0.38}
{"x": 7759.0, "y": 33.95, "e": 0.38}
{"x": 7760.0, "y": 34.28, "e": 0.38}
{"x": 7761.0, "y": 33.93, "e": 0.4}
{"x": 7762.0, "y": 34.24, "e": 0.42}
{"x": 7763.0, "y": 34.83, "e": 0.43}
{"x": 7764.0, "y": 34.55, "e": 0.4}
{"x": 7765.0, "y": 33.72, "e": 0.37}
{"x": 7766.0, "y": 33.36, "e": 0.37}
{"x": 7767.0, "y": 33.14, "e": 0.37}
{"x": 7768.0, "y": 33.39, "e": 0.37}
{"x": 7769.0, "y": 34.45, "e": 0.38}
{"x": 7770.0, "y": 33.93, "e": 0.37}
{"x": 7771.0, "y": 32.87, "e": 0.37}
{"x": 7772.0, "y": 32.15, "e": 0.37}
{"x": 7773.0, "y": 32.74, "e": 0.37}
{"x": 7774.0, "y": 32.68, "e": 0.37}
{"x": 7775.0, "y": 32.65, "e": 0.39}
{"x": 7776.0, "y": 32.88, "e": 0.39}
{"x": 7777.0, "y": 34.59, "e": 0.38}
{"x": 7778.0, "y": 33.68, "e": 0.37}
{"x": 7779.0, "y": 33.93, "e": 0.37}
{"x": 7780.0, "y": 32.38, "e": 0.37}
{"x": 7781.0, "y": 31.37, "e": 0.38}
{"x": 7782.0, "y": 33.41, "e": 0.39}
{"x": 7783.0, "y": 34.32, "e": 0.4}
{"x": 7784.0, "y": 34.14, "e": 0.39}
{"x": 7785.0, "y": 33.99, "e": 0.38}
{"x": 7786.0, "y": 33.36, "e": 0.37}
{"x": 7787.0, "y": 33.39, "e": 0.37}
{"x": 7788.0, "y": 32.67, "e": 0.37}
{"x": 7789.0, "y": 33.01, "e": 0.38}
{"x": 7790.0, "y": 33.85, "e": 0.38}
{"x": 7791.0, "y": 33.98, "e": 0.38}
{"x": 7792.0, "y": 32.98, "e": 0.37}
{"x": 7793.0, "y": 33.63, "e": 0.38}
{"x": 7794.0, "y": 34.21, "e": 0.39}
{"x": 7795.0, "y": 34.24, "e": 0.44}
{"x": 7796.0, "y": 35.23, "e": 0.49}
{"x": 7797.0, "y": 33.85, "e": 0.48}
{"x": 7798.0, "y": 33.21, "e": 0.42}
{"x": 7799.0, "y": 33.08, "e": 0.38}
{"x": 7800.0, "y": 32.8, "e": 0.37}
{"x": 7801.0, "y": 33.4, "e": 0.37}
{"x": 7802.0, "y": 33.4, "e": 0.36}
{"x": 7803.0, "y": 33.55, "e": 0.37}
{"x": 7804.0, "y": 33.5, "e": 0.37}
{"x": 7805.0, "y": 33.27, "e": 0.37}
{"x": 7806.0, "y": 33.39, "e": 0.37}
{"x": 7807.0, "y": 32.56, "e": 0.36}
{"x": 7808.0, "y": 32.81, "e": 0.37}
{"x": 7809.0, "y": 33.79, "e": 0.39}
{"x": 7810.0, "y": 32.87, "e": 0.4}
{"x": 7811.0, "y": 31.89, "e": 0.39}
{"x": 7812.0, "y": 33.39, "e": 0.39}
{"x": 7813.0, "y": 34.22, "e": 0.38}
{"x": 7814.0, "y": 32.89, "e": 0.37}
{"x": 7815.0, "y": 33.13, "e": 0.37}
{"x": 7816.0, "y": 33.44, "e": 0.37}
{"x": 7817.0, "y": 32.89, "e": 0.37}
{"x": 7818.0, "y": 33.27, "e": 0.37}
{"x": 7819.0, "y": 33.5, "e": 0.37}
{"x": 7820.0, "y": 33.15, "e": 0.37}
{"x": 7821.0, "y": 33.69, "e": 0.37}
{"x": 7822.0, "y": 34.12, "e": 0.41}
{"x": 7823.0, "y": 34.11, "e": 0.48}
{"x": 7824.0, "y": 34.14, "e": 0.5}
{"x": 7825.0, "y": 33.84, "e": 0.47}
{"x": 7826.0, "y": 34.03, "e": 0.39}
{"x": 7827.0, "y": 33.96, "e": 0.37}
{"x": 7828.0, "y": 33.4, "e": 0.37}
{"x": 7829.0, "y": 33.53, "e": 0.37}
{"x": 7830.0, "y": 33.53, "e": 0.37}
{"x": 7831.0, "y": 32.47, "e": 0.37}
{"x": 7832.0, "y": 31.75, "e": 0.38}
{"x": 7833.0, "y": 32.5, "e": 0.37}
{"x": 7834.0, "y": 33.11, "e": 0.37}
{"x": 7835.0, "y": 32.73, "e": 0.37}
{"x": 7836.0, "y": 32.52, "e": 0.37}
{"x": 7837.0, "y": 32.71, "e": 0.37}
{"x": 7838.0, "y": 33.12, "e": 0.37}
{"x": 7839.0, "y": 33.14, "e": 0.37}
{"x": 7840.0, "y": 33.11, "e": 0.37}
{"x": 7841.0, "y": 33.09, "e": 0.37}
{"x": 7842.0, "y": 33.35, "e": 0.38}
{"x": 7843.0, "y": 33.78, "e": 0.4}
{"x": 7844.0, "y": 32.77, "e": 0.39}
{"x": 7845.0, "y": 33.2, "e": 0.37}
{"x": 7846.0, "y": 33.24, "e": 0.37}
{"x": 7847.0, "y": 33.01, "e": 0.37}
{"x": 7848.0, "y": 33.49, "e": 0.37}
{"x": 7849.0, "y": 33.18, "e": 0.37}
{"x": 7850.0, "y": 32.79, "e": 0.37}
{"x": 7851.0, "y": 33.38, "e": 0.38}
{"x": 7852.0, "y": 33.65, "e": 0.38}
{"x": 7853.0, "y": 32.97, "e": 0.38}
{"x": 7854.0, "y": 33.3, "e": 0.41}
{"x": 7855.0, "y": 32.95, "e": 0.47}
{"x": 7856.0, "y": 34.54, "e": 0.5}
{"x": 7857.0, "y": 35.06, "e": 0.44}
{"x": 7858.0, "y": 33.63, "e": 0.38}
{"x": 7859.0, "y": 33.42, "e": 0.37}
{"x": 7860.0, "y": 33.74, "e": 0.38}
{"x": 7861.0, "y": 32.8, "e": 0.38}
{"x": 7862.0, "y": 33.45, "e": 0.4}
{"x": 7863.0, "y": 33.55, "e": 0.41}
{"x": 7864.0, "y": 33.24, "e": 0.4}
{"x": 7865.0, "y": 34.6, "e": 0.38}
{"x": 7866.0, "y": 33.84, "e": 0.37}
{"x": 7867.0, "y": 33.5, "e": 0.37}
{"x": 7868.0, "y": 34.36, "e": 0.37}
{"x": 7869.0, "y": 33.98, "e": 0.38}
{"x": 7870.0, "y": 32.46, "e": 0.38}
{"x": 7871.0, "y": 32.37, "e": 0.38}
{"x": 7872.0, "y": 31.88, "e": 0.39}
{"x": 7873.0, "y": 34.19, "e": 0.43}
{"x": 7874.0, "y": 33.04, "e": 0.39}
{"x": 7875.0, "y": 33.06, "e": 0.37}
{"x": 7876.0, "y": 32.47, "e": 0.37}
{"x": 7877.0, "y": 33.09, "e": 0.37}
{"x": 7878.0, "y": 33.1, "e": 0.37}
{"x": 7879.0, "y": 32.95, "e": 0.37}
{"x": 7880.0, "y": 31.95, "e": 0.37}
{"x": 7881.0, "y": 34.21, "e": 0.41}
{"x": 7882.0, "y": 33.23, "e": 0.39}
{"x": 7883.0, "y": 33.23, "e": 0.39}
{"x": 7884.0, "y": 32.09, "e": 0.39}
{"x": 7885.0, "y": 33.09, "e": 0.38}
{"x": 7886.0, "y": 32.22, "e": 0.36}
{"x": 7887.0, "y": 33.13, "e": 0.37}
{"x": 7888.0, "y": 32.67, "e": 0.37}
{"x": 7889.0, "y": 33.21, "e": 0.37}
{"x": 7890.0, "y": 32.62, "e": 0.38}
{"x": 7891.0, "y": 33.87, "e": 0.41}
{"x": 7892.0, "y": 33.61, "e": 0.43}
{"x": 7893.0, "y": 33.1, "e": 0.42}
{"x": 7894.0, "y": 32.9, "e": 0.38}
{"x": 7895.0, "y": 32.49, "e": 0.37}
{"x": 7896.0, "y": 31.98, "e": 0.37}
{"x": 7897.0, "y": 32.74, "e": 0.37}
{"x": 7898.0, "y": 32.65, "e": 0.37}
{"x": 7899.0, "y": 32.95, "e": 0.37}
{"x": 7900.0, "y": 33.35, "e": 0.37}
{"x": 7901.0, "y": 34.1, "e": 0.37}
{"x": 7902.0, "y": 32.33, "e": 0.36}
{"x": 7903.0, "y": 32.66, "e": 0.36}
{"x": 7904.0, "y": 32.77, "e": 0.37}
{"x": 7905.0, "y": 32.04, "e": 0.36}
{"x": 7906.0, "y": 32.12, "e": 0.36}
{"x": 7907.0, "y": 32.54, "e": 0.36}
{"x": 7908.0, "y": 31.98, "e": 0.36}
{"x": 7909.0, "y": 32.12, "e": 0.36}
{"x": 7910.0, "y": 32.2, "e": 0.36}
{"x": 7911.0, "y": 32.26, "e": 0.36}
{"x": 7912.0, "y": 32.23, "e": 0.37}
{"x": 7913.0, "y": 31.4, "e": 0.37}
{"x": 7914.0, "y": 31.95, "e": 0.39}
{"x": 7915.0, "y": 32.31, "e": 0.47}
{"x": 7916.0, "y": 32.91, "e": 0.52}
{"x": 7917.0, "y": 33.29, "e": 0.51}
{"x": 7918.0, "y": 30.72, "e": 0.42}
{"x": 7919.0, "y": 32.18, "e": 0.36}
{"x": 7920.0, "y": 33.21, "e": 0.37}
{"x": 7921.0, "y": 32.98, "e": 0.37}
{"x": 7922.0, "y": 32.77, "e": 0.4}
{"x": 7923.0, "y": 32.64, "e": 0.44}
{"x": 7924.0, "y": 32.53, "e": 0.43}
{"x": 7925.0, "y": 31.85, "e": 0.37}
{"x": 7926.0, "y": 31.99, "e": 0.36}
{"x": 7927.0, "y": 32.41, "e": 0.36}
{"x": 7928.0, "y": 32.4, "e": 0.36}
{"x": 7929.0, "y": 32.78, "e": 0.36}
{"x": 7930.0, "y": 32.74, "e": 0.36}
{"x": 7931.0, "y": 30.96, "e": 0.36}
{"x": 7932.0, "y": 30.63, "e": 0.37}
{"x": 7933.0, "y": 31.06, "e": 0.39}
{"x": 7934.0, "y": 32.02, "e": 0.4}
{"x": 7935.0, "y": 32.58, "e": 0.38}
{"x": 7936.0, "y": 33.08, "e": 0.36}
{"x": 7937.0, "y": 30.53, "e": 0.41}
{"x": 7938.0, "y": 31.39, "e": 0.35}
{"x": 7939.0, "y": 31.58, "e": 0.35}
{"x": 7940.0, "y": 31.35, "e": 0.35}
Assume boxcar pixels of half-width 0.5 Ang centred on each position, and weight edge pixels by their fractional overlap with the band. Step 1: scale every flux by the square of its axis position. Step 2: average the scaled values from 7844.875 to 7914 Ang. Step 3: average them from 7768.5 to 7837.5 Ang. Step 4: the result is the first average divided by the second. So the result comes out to 1.01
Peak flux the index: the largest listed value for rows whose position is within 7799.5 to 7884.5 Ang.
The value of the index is 35.06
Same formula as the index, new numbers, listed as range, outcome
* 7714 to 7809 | 35.23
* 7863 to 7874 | 34.6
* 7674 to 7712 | 35.46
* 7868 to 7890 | 34.36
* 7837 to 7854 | 33.78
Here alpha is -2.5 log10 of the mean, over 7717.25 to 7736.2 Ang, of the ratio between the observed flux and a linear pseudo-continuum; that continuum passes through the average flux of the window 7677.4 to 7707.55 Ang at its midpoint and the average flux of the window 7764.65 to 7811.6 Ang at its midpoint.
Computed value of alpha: 0.00 mag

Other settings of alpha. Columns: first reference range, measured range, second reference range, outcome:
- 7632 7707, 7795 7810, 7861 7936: 0.000 mag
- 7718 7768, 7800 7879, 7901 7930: -0.009 mag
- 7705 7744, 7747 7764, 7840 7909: 0.003 mag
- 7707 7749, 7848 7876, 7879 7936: -0.019 mag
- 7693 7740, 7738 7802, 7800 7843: 0.002 mag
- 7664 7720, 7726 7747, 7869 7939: -0.005 mag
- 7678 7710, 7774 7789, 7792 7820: 0.008 mag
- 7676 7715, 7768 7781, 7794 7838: 0.014 mag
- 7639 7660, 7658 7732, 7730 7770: 0.013 mag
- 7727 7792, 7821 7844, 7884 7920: -0.006 mag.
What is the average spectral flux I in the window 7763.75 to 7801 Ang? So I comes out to 33.4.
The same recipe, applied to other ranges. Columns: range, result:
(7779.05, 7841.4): 33.3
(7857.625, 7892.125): 33.2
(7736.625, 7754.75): 33.6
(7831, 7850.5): 33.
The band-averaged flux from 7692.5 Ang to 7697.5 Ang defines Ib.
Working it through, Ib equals 34.6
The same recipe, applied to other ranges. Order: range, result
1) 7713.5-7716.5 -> 33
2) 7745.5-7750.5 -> 32.5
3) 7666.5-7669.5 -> 34.6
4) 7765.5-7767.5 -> 33.2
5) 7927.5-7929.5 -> 32.6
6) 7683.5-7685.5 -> 33.7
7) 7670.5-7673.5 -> 34.5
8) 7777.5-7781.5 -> 32.8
